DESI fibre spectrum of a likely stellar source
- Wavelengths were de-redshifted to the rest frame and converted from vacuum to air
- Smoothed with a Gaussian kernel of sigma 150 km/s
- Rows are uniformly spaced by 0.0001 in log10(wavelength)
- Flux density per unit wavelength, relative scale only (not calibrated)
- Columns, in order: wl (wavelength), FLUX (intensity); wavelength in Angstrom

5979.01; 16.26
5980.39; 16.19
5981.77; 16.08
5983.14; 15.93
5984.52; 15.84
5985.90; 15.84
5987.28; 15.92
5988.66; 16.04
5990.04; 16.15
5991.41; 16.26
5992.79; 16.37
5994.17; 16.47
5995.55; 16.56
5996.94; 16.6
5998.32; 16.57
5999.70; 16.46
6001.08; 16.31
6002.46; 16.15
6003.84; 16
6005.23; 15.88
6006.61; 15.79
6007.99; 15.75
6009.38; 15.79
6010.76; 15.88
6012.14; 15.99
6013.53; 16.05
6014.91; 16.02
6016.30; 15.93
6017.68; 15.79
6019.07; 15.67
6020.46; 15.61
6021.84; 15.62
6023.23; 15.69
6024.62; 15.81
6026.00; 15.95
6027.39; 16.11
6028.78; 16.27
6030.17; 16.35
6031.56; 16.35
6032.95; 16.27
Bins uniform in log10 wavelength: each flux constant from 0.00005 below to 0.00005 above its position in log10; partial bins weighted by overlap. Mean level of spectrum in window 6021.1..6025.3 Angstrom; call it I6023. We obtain 15.7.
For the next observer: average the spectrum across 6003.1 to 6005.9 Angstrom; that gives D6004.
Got 15.9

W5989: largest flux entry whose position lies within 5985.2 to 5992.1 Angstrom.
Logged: 16.26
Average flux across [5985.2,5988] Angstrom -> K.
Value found 15.9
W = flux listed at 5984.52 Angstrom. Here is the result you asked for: 15.84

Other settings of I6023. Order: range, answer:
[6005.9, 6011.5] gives 15.8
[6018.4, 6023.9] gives 15.6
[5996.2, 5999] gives 16.5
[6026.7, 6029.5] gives 16.2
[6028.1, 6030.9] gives 16.3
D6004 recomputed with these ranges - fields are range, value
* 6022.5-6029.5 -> 16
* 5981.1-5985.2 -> 16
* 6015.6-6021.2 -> 15.7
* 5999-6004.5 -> 16.3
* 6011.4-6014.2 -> 16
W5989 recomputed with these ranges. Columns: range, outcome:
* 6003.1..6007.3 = 16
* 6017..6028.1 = 16.11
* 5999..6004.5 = 16.46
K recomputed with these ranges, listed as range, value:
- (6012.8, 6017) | 16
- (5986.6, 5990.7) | 16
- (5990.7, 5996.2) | 16.4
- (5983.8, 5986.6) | 15.8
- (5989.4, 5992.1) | 16.3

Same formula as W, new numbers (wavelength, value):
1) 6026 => 15.95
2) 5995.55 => 16.56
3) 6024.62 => 15.81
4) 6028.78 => 16.27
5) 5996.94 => 16.6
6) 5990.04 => 16.15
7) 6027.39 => 16.11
